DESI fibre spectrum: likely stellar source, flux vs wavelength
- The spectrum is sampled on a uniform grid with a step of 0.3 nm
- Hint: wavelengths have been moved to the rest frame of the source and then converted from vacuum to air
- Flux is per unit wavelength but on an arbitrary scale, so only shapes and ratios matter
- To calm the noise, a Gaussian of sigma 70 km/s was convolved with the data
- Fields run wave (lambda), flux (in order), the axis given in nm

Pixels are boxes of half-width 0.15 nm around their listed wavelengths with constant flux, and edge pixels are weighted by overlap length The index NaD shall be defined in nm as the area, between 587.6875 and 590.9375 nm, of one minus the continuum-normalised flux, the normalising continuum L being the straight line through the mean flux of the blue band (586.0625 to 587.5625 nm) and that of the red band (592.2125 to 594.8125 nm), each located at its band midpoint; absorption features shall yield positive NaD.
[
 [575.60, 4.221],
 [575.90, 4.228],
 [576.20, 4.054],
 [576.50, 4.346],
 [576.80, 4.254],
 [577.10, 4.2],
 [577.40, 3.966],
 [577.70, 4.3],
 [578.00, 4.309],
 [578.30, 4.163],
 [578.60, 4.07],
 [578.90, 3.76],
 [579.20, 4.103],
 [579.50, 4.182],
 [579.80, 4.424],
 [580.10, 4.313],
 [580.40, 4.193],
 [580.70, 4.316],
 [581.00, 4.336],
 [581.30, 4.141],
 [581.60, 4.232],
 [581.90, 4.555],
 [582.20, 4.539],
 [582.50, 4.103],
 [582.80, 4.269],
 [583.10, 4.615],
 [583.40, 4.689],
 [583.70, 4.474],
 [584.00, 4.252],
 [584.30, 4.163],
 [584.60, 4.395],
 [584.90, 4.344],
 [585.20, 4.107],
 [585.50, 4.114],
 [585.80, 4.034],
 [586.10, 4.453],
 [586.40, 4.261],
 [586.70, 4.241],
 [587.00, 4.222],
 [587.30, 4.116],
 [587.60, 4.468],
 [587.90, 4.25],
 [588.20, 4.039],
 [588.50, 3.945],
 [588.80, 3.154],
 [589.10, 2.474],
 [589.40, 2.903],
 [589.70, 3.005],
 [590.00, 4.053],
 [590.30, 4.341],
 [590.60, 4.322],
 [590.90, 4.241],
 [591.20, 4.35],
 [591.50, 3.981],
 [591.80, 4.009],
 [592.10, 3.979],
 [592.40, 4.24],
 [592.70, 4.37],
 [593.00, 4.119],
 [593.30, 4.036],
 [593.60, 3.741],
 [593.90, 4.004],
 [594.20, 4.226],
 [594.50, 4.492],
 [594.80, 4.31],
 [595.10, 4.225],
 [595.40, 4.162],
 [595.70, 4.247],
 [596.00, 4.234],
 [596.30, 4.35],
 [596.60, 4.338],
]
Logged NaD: 0.403 nm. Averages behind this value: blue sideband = 4.26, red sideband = 4.16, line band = 3.7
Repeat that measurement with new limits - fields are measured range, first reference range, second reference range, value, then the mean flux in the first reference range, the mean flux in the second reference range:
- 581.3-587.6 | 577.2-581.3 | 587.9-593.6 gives -0.41 nm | 4.19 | 3.87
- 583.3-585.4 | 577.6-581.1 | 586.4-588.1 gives -0.05 nm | 4.2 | 4.25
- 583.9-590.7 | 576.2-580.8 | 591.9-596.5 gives 0.33 nm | 4.19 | 4.18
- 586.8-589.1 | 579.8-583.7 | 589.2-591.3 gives 0.03 nm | 4.37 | 3.84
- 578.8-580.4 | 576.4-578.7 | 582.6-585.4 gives 0.03 nm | 4.2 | 4.36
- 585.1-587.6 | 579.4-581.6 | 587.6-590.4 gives -0.26 nm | 4.27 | 3.61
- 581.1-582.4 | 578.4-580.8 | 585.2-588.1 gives -0.05 nm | 4.17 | 4.23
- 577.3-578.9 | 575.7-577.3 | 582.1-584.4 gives 0.05 nm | 4.21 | 4.39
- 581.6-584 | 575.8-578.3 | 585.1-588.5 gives -0.13 nm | 4.2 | 4.2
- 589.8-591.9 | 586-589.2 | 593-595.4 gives -0.05 nm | 3.98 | 4.15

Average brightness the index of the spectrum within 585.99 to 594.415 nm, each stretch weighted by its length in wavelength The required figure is 3.99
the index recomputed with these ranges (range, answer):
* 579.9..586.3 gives 4.32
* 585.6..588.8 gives 4.15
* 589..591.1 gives 3.66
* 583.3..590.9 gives 4.03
